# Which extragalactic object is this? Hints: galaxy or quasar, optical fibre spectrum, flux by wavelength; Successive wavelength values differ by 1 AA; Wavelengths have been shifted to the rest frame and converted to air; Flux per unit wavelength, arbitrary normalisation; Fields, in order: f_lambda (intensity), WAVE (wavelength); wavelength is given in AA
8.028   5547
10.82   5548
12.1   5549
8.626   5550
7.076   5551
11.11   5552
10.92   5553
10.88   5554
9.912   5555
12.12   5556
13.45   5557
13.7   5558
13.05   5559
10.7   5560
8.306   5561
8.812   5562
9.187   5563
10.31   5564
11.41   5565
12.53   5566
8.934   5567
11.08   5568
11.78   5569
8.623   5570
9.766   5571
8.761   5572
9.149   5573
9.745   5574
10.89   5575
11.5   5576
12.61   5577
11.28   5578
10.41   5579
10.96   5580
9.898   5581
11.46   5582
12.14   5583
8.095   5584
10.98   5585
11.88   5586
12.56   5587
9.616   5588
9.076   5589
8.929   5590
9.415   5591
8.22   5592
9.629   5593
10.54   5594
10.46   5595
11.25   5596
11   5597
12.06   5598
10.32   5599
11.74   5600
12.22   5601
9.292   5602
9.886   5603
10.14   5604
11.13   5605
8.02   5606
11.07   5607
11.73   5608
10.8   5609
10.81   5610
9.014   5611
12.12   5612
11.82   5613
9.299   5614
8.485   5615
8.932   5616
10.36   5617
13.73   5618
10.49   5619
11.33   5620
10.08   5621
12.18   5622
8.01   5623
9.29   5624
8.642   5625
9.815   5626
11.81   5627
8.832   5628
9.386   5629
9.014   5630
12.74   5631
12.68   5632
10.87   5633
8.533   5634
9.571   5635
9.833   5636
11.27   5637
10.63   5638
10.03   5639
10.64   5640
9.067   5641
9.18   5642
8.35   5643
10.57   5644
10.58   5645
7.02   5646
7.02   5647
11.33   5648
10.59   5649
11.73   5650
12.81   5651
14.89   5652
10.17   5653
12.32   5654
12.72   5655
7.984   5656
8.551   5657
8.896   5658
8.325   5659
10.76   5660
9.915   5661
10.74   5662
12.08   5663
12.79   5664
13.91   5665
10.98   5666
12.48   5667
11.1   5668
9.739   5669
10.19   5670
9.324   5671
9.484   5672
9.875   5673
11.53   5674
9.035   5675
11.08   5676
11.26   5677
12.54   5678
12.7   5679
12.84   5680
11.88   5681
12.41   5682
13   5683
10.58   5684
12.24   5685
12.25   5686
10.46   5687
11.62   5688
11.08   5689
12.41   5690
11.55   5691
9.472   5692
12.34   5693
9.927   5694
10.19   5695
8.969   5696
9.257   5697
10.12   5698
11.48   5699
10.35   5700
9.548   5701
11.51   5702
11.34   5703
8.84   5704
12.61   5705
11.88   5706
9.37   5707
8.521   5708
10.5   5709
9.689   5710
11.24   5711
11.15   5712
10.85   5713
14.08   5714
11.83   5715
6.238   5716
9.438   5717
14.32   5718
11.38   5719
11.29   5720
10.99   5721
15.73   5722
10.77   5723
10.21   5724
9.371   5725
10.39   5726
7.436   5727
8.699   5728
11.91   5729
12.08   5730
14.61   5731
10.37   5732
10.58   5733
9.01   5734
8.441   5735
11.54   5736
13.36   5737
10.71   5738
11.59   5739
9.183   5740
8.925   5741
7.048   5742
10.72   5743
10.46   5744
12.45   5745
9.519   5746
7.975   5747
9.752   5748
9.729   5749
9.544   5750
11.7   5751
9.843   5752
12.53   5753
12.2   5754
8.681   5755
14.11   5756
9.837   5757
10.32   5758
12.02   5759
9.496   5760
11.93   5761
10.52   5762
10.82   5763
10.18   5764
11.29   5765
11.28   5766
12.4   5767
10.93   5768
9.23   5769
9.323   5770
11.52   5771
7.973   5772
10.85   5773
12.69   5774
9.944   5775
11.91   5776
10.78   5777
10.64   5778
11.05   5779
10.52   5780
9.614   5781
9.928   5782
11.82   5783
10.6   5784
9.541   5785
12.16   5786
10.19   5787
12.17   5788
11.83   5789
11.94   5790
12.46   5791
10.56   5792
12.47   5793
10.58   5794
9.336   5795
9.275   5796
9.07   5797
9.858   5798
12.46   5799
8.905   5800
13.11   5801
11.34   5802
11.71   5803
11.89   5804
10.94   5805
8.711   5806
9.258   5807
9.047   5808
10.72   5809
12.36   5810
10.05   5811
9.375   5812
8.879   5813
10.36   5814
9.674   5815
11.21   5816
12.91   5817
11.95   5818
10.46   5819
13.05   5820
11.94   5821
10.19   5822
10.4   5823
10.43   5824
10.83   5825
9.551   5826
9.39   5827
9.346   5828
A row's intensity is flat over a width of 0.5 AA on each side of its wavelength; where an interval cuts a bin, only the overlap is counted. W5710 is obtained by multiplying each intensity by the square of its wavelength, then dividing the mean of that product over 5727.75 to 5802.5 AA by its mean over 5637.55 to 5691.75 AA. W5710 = 1.0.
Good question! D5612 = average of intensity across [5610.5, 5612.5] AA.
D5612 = 10.6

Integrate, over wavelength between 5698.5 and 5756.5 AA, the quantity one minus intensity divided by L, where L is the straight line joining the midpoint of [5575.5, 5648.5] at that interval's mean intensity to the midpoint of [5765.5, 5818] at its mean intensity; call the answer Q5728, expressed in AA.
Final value -0.5 AA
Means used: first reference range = 10.3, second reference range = 10.7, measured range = 10.7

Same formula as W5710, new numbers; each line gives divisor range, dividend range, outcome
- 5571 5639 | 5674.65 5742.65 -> 1.08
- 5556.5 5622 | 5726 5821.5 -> 1.08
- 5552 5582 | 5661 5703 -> 1.08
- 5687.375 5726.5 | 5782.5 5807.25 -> 1.04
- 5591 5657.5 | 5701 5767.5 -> 1.08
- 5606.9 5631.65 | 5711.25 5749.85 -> 1.06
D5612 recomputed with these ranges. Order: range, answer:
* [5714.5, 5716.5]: 9.03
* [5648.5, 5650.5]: 11.2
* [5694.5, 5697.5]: 9.47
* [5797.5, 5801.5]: 11.1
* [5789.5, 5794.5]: 11.6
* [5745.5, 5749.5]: 9.24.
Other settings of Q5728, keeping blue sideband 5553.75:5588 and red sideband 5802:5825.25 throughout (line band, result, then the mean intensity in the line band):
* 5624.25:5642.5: 1.1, 10.1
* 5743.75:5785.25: 0.3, 10.7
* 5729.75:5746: 0.2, 10.6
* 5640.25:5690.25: -0.6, 10.9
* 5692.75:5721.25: 0.3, 10.6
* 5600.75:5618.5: 0.5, 10.5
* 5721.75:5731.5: -0.2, 11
